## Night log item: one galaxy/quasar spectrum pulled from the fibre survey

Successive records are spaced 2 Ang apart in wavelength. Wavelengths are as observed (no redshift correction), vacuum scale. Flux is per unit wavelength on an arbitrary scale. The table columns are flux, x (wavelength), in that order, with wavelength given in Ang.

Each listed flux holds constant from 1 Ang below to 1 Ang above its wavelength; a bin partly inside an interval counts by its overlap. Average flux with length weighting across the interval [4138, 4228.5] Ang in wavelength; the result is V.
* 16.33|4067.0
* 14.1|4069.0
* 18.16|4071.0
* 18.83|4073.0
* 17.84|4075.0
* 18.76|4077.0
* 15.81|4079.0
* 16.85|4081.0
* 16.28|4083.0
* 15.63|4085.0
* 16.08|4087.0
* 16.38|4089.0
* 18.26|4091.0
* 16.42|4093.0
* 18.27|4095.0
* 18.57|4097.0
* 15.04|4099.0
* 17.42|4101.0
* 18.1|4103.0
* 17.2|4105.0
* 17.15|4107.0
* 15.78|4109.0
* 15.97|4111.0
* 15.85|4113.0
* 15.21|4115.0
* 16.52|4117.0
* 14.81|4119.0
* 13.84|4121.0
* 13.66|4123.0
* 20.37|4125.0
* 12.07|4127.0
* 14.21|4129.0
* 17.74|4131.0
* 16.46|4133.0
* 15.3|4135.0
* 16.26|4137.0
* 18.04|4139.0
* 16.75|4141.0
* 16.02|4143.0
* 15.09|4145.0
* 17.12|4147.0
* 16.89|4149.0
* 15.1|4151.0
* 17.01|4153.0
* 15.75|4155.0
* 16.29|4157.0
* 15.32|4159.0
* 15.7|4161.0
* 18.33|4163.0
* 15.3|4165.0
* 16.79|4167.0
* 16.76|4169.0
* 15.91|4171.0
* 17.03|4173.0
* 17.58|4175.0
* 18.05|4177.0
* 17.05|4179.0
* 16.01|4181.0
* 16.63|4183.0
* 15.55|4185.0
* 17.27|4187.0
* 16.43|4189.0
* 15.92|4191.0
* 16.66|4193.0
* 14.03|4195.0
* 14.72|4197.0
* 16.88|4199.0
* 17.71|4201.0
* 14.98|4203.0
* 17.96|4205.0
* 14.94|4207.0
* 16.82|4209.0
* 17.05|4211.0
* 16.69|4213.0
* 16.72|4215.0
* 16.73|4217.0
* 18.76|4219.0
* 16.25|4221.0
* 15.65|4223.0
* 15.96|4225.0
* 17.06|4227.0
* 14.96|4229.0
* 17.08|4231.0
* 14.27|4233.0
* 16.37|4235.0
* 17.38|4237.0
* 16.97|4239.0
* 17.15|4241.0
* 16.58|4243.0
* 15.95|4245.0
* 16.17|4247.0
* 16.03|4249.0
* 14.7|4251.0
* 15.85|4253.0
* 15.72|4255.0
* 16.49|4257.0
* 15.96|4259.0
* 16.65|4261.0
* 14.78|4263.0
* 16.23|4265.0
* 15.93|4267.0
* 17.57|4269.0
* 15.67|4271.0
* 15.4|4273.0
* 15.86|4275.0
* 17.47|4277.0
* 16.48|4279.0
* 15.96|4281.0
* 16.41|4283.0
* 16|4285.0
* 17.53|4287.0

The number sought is 16.5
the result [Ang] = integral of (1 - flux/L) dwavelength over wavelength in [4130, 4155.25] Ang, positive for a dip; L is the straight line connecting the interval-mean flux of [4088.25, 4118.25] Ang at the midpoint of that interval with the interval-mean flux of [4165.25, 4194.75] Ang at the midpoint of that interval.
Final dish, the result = 0.37 Ang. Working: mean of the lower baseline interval 16.8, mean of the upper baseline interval 16.6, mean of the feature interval 16.4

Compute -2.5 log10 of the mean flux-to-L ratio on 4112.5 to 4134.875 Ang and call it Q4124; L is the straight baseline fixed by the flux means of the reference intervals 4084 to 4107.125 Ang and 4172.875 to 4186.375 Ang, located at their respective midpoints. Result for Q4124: 0.098 mag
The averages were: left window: 17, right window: 16.8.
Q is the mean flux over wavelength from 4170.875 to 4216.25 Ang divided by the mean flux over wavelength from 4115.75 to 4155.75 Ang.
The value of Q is 1.03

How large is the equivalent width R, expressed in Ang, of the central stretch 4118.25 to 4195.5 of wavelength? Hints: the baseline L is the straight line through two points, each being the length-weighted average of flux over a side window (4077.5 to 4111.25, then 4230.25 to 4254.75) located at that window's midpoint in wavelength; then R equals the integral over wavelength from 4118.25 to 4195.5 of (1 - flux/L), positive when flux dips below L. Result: 1.6 Ang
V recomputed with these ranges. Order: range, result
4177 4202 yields 16.3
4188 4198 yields 15.6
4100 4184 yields 16.3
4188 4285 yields 16.2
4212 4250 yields 16.5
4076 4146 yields 16.3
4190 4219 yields 16.4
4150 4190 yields 16.5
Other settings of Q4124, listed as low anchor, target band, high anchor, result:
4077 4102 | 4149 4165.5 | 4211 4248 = 0.03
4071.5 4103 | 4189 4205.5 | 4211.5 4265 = 0.03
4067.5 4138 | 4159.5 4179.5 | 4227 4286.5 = -0.03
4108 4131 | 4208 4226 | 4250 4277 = -0.06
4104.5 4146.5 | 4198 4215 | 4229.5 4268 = -0.04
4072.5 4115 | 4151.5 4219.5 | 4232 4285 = 0.00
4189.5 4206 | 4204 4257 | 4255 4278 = -0.02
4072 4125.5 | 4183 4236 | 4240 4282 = 0.00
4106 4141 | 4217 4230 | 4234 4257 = -0.02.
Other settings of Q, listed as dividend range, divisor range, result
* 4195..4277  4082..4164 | 1.00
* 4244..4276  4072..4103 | 0.93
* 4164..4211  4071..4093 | 0.96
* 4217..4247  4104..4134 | 1.04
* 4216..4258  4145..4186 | 0.99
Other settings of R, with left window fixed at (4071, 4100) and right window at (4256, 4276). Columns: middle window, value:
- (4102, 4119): 0.6 Ang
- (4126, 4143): 1.0 Ang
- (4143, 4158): 0.5 Ang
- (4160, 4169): 0.0 Ang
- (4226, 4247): -0.2 Ang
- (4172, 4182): -0.3 Ang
